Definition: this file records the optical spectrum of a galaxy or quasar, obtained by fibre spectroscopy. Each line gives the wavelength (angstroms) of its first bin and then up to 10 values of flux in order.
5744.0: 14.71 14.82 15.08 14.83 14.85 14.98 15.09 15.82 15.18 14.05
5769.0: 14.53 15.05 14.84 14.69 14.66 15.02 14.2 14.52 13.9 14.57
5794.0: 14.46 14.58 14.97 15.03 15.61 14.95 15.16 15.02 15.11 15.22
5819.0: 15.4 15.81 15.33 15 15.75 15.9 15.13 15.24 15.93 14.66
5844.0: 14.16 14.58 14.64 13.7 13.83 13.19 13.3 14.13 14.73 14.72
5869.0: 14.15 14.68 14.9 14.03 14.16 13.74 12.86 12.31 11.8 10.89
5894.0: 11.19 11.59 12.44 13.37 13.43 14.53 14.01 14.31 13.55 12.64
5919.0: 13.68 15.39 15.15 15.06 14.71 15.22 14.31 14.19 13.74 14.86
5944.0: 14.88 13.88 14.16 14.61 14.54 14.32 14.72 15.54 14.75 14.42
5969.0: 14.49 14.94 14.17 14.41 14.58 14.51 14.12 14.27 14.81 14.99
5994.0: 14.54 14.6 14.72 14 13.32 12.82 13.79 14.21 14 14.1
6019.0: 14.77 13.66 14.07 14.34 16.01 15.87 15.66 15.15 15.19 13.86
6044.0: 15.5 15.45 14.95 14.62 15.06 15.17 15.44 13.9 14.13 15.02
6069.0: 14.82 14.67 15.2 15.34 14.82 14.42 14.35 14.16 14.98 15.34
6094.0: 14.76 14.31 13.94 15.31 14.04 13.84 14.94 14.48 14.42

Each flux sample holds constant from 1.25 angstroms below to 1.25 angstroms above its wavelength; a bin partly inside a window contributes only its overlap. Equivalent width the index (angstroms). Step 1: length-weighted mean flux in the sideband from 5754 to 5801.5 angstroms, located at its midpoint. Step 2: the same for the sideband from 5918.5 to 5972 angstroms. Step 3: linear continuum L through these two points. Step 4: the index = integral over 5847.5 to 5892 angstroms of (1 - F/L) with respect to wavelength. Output 2.9 angstroms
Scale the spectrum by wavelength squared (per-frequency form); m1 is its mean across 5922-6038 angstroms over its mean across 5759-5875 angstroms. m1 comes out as 1.0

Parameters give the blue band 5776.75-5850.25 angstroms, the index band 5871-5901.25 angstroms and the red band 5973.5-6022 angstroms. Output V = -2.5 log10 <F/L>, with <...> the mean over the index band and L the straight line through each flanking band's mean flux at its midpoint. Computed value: 0.14 mag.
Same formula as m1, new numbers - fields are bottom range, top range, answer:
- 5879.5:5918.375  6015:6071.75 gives 1.21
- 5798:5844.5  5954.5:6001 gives 1.01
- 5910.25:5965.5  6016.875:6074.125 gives 1.07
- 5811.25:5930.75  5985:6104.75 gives 1.10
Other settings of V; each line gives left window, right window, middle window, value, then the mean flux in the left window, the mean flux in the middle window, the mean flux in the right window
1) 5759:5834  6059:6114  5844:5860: 0.08 mag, 15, 13.9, 14.6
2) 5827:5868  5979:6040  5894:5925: 0.08 mag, 14.6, 13.6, 14.5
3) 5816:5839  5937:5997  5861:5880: 0.05 mag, 15.5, 14.5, 14.5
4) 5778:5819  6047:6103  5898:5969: 0.04 mag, 14.8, 14.3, 14.8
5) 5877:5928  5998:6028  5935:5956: -0.06 mag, 13.3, 14.4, 14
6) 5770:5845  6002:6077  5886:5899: 0.27 mag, 15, 11.6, 14.7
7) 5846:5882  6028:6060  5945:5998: 0.02 mag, 14.2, 14.5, 15.2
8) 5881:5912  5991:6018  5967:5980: -0.06 mag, 12.7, 14.5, 14.1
